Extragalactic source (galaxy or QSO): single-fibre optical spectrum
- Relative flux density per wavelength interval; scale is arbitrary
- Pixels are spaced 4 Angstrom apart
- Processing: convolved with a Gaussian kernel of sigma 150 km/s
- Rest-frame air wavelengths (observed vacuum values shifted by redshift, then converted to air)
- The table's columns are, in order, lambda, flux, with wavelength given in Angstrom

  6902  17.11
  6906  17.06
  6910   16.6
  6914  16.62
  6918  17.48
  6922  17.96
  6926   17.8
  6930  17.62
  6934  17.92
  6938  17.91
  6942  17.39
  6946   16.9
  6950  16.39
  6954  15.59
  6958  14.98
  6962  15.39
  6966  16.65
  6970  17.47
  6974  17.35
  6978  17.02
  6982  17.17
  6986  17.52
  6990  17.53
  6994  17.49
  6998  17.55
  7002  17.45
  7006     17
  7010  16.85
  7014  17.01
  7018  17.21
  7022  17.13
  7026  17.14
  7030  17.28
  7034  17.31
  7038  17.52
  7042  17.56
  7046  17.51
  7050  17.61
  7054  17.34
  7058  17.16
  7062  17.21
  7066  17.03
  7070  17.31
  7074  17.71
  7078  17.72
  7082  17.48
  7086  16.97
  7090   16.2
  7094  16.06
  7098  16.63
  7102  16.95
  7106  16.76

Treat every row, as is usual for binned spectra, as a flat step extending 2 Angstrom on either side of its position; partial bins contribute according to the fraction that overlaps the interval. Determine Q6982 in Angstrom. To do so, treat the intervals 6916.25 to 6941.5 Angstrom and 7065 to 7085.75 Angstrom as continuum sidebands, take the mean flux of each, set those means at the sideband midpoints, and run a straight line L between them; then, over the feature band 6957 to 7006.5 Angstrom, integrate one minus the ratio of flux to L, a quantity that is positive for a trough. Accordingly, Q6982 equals 1.8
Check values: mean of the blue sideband 17.8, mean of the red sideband 17.4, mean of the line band 17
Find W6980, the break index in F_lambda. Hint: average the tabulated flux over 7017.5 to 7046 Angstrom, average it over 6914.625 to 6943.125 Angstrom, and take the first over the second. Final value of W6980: 1.0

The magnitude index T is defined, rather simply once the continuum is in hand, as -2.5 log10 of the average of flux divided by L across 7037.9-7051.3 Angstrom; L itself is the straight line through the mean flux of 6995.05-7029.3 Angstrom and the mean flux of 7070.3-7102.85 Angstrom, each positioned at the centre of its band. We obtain -0.03 mag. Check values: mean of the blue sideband 17.2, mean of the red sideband 17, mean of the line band 17.6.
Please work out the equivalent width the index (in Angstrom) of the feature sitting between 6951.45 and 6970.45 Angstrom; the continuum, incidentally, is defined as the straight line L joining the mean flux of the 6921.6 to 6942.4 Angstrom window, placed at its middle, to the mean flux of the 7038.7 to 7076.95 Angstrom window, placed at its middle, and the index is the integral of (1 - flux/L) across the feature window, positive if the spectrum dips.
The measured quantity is 1.9 Angstrom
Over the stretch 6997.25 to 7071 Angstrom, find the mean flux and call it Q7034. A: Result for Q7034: 17.3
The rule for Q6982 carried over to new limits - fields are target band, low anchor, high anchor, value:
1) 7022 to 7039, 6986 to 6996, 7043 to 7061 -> 0.16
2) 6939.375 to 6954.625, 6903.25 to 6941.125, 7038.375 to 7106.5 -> 0.59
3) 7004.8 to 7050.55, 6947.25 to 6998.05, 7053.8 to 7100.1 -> -0.93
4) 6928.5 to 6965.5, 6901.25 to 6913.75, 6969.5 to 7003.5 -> 0.99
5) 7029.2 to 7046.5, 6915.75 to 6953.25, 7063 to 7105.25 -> -0.31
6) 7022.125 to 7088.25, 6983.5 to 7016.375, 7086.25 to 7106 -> -1.95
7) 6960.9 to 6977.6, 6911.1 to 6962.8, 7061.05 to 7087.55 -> 0.23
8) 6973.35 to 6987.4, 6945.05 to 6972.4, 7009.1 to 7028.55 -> -0.63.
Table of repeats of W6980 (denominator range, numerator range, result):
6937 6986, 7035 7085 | 1.04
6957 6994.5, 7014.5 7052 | 1.03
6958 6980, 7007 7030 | 1.03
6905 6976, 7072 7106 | 1.00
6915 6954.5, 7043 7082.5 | 1.00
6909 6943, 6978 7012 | 0.99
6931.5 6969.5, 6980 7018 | 1.04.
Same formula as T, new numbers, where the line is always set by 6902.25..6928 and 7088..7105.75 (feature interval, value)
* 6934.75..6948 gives -0.020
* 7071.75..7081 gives -0.070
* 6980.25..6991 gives -0.028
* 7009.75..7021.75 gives -0.015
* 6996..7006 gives -0.033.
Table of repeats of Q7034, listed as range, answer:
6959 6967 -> 15.8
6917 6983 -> 17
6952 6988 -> 16.6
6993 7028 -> 17.2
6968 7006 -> 17.4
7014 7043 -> 17.3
